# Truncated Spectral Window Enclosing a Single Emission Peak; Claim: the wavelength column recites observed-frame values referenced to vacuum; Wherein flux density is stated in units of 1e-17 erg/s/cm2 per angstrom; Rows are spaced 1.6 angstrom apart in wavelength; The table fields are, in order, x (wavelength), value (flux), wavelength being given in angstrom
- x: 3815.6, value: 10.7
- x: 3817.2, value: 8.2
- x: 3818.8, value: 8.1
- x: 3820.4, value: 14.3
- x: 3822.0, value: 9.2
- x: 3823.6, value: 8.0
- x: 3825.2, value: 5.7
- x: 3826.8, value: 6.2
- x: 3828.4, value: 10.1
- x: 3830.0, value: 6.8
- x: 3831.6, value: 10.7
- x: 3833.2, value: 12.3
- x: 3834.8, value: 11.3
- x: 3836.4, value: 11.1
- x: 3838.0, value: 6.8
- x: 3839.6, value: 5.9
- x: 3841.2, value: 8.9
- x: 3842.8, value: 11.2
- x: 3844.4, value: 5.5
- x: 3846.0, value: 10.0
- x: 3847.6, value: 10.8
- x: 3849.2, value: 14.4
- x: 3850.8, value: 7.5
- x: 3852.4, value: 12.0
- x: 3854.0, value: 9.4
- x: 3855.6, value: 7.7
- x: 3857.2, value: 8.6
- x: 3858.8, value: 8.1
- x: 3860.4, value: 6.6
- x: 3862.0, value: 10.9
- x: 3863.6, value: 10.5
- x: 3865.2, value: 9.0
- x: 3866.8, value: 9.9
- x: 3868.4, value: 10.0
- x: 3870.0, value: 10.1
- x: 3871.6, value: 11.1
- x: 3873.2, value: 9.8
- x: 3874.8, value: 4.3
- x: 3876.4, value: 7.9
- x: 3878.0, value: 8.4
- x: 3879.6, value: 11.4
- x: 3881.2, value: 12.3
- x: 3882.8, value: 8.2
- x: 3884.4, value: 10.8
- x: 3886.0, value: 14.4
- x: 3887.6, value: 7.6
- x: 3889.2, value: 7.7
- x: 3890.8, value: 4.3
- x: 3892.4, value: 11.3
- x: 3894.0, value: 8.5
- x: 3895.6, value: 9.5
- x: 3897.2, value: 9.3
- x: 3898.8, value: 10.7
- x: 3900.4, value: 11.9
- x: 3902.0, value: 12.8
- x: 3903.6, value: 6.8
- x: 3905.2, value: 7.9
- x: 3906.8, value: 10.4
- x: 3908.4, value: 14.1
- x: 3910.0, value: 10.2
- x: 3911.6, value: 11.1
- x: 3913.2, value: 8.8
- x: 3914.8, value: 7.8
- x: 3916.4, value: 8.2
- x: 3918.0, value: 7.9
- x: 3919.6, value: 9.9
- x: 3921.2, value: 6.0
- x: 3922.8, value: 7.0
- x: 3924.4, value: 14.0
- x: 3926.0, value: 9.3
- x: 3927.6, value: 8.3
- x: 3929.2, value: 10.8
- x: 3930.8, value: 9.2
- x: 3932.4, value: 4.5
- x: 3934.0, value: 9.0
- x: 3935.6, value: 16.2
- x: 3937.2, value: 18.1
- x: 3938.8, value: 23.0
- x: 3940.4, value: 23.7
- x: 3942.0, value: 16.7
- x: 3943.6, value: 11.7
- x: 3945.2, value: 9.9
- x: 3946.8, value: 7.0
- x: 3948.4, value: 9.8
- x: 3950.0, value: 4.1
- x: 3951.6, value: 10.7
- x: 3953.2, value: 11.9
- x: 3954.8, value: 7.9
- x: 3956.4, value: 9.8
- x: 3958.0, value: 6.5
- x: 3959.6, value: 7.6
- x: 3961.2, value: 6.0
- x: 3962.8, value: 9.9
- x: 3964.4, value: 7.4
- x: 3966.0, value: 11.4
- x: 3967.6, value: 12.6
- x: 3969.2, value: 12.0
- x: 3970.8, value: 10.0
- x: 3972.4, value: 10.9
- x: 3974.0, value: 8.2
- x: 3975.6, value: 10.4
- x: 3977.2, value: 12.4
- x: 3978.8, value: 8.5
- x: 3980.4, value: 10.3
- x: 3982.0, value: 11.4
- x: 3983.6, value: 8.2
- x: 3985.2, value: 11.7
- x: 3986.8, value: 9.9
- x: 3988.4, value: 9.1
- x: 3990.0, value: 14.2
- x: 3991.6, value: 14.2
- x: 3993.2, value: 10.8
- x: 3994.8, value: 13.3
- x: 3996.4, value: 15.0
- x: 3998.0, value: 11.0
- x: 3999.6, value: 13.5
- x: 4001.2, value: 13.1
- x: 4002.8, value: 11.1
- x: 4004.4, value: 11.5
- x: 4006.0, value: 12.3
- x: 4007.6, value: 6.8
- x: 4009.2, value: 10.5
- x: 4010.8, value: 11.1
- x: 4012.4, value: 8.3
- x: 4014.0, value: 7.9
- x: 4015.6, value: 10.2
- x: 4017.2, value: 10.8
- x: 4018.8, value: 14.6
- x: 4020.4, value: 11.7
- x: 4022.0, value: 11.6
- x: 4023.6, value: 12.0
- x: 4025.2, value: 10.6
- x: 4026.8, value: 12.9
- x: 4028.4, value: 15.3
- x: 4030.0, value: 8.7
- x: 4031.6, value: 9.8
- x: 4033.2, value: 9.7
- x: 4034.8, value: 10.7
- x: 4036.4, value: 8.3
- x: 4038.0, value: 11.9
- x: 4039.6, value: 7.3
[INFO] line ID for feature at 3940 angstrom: [O II]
